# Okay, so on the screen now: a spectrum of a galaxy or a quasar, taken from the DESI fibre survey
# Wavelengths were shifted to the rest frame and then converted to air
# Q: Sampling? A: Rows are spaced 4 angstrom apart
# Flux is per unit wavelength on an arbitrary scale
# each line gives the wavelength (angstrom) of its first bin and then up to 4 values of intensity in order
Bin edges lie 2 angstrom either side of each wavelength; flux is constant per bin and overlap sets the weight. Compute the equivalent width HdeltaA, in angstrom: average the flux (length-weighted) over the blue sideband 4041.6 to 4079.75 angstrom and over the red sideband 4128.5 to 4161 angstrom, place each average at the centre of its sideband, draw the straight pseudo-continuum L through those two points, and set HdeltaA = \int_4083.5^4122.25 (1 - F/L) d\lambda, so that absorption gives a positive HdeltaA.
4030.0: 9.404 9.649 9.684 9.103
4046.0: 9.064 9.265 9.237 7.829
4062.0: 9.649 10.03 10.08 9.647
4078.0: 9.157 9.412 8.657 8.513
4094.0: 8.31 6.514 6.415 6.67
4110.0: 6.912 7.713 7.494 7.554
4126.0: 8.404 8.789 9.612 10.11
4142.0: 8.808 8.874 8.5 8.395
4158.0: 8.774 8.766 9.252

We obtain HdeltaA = 7.0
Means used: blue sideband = 9.32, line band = 7.5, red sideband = 8.98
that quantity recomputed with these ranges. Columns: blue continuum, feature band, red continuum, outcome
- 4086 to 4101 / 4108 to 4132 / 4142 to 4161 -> 1.1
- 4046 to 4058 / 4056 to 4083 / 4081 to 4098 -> -2.1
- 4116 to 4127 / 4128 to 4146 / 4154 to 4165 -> -2.5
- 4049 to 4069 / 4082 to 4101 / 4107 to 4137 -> 1.3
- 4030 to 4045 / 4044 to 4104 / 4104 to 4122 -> -2.9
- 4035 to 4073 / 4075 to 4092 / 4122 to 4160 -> 0.4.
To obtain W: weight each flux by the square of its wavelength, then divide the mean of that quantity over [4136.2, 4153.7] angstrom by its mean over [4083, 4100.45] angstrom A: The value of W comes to 1.15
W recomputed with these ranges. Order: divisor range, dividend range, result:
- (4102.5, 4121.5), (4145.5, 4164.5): 1.23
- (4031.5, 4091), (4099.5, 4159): 0.91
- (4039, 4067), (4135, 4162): 1.02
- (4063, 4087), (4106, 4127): 0.80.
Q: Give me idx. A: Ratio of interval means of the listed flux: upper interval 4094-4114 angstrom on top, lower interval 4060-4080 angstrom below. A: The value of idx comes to 0.71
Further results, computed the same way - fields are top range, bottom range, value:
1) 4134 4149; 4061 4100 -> 1.03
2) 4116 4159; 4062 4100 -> 0.97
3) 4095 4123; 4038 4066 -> 0.77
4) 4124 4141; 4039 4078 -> 0.99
